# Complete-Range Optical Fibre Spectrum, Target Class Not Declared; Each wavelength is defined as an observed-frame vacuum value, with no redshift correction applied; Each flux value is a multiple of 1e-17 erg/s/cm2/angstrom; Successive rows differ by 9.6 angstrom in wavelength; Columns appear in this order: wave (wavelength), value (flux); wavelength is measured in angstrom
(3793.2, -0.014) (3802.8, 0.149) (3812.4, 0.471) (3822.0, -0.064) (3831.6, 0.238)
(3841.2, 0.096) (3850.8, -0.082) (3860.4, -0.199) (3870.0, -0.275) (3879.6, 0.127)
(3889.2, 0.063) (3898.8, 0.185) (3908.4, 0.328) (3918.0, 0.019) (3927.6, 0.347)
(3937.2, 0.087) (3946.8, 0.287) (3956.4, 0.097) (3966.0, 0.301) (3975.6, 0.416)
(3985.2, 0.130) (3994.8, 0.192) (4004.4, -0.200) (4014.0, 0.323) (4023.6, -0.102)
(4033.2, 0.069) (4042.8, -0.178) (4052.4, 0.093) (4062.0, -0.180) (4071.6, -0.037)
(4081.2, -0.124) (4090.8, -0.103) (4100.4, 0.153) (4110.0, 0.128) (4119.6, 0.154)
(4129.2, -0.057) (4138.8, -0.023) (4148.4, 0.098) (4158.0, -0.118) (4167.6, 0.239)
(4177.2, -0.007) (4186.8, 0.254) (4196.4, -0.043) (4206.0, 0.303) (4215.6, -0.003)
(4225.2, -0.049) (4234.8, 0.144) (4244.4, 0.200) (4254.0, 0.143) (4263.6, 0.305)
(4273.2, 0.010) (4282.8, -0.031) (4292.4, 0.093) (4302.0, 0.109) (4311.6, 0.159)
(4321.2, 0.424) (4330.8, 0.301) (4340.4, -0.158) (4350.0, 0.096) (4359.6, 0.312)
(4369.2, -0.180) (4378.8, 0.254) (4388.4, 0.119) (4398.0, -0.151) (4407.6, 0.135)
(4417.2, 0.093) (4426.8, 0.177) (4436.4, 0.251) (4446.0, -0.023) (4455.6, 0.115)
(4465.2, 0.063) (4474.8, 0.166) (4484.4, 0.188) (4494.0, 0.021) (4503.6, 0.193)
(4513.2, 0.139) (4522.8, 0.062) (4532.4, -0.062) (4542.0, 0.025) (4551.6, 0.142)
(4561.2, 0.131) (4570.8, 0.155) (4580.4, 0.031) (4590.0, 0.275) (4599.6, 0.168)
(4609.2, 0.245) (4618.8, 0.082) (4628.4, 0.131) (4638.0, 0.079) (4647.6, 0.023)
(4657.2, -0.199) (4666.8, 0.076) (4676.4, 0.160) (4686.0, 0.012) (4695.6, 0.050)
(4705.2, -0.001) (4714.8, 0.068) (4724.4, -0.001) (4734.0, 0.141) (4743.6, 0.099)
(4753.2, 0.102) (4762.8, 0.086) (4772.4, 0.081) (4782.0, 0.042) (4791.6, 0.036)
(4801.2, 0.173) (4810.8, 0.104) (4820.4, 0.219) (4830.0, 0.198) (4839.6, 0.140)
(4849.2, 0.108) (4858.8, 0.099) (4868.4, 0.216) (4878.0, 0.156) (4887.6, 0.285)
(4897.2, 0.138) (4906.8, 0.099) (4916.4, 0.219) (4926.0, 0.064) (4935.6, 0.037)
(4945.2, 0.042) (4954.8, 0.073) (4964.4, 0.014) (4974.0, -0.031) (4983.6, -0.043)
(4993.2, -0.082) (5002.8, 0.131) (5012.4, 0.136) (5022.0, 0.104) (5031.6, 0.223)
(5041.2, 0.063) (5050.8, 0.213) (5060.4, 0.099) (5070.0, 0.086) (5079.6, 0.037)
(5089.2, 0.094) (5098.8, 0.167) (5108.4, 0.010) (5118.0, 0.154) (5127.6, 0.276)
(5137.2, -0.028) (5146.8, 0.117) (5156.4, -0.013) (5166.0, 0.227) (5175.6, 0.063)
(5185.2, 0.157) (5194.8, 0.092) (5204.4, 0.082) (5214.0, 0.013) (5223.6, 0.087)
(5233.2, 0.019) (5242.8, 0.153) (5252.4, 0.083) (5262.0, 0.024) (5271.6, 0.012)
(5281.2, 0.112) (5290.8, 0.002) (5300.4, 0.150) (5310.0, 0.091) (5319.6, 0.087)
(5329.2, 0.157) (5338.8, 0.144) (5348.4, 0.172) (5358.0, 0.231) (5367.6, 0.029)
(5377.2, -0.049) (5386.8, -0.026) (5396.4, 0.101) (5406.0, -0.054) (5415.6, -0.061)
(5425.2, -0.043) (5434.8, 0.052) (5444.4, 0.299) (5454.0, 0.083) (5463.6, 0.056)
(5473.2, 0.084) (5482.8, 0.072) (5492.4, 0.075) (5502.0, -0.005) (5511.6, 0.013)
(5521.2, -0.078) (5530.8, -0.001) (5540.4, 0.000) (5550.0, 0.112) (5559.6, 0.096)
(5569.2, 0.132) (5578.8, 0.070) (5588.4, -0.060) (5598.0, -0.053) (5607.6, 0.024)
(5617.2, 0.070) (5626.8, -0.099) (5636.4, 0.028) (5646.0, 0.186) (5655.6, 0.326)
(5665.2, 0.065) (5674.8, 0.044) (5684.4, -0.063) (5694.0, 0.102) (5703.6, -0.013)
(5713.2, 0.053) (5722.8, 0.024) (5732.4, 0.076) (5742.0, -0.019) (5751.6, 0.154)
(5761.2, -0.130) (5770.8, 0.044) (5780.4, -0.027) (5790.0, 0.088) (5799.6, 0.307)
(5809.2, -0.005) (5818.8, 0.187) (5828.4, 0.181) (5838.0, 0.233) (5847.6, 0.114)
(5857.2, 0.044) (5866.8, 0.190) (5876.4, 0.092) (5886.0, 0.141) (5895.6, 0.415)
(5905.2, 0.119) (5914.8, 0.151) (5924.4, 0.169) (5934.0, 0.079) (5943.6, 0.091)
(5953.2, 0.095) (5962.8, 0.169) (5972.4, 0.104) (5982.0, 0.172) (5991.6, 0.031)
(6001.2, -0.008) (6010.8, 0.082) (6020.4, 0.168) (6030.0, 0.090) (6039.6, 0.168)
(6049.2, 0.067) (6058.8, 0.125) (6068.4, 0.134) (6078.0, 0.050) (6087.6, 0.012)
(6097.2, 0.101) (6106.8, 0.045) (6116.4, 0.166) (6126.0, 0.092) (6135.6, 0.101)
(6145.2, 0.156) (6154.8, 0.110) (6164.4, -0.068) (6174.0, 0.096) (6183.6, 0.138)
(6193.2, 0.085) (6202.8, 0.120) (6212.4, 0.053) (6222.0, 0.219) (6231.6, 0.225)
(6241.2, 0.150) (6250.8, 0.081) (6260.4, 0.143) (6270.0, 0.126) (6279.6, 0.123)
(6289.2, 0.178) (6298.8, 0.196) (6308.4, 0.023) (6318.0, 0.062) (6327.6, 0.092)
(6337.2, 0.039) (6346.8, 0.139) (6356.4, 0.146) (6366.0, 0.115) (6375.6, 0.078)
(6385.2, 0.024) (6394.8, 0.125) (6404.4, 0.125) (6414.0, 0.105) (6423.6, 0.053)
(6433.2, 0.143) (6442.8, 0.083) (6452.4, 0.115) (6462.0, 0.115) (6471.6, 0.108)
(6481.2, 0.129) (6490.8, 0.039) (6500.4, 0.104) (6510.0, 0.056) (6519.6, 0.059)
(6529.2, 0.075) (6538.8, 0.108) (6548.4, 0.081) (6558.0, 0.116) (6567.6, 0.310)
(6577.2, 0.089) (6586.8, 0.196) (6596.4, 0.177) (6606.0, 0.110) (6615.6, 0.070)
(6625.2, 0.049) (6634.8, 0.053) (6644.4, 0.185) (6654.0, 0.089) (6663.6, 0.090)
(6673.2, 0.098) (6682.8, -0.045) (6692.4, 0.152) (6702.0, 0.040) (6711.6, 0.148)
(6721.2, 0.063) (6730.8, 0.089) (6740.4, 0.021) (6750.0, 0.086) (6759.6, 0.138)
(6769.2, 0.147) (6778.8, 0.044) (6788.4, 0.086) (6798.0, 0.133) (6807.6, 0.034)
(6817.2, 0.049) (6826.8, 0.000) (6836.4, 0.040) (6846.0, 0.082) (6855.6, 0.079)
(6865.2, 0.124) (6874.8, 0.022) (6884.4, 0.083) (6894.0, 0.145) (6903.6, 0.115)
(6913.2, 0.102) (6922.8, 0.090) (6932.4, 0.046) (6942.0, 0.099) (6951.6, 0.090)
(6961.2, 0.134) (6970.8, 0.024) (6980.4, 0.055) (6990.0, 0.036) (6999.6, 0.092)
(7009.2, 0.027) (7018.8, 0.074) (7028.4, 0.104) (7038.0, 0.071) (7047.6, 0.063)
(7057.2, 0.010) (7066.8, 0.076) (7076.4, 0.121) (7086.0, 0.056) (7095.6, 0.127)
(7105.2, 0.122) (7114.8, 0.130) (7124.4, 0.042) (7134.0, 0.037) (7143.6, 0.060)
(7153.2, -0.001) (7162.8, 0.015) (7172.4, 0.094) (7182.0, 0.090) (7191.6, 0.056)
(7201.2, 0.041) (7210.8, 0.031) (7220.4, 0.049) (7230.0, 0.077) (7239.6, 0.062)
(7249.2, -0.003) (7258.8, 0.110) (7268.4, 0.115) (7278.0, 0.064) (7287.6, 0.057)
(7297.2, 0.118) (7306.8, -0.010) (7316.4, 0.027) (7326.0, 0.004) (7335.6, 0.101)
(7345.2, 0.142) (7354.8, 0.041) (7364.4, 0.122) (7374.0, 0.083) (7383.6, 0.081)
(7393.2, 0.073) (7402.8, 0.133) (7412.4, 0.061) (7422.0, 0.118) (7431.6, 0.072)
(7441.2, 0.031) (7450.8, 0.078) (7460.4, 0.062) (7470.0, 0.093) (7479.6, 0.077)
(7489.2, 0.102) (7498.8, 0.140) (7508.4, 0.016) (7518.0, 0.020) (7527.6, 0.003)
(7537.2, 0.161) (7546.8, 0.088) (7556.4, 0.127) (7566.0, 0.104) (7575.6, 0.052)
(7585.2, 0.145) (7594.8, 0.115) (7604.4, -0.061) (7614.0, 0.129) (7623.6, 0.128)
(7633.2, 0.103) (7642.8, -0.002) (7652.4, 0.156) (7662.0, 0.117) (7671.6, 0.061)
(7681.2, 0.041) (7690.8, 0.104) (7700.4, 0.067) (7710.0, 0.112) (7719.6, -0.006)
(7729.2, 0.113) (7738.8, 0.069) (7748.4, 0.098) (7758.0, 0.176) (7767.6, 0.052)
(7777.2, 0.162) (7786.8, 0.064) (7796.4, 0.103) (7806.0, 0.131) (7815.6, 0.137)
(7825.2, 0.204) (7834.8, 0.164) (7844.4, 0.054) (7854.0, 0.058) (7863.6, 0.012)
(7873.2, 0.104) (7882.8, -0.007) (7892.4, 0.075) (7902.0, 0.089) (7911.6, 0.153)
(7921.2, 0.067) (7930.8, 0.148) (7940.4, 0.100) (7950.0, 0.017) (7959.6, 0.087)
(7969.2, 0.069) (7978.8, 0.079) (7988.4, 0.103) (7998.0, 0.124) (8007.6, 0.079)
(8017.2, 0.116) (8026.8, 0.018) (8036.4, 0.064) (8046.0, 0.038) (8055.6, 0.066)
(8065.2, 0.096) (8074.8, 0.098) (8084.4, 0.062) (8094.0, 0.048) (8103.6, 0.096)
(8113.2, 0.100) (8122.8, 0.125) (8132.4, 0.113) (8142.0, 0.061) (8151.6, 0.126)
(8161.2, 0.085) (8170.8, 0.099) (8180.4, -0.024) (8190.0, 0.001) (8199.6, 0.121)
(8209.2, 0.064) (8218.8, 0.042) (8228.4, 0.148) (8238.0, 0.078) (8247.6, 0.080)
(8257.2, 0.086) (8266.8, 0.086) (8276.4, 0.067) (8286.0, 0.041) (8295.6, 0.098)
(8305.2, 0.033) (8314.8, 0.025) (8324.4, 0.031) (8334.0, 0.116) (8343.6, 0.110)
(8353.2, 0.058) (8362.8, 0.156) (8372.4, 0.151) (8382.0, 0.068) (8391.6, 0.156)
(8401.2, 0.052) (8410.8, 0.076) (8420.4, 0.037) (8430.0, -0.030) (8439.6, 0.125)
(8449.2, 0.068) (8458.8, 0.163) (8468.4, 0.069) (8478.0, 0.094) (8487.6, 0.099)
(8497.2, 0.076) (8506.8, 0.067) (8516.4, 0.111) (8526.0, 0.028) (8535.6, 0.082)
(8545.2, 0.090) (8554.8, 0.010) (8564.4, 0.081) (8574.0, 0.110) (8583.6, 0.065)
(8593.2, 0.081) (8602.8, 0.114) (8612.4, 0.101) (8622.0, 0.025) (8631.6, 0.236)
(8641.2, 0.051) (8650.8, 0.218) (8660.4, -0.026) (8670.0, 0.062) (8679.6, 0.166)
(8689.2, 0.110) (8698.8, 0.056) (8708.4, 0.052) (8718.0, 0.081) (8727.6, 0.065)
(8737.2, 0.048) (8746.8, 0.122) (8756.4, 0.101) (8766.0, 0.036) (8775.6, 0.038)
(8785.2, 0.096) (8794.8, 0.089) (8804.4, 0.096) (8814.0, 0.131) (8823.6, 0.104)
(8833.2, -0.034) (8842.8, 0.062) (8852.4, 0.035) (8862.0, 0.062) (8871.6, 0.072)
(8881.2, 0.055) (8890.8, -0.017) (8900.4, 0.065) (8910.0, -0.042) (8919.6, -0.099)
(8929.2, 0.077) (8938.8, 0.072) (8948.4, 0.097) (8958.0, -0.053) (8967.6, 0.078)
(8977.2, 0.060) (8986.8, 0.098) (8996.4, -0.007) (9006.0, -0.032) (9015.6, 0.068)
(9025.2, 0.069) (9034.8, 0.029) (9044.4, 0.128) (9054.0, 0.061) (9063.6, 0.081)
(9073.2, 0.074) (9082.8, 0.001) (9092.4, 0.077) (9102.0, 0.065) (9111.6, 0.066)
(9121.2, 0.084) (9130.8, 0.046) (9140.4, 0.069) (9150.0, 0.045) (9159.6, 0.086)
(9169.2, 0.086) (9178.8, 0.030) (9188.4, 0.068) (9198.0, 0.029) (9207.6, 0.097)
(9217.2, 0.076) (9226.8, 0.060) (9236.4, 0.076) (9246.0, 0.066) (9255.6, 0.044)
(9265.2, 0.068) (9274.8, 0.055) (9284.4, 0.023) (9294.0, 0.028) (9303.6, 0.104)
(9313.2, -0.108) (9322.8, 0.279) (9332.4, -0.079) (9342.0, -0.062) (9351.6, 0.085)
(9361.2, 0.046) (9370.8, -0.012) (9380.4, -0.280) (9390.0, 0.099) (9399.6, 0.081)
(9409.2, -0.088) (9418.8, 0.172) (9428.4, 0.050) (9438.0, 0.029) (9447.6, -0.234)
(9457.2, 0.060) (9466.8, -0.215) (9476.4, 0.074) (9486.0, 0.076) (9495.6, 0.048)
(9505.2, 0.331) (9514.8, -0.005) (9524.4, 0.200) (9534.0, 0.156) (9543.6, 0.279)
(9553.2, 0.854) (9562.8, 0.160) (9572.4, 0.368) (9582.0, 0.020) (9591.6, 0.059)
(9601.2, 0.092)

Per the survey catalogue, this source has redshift 1.562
